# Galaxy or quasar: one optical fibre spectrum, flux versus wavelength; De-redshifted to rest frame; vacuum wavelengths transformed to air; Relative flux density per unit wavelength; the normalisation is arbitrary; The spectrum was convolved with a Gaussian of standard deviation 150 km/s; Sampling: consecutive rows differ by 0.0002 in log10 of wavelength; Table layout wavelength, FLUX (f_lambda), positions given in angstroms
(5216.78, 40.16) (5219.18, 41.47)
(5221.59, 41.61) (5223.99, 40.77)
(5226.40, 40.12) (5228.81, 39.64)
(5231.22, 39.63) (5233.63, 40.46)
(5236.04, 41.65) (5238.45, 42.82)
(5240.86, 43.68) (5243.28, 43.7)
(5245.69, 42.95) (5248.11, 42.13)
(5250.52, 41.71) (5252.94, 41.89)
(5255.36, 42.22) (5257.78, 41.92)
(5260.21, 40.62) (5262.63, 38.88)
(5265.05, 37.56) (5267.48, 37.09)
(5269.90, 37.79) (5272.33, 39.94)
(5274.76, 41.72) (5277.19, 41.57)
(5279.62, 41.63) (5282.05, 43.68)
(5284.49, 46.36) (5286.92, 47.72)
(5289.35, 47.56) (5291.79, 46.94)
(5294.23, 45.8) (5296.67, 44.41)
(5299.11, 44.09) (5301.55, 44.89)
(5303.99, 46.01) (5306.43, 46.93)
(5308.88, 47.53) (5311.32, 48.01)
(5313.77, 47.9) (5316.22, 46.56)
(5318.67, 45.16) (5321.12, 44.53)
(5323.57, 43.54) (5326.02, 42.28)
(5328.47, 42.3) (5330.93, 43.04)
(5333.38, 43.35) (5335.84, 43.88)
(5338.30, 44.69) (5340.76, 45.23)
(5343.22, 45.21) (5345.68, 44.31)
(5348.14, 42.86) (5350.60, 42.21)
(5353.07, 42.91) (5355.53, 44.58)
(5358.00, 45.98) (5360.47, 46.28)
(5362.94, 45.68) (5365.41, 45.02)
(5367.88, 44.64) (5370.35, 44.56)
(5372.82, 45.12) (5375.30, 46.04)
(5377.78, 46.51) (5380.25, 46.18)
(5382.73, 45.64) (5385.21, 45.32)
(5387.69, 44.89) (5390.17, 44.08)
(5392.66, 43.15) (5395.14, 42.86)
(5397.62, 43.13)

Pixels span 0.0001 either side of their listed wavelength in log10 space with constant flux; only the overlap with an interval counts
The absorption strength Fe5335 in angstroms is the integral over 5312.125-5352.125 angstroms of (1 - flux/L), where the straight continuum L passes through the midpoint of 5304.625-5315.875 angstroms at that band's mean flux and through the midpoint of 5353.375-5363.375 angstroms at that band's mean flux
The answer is 2.0 angstroms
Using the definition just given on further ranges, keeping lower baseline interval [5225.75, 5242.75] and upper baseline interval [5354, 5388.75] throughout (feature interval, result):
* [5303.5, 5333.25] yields -0.95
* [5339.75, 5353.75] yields 0.28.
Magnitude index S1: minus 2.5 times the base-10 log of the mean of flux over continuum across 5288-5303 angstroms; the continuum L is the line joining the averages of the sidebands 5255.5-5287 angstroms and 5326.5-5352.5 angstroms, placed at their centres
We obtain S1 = -0.09 mag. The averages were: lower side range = 41.1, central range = 45.6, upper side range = 43.6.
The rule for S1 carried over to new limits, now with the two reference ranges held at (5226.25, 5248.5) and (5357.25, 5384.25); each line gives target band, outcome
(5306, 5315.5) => -0.088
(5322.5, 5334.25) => 0.037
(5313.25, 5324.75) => -0.032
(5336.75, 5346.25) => -0.003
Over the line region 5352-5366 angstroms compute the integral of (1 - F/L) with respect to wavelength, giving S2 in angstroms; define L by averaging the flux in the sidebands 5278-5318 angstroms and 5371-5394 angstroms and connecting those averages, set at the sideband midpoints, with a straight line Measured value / 0.09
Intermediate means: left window 45.9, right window 45.2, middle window 45.1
